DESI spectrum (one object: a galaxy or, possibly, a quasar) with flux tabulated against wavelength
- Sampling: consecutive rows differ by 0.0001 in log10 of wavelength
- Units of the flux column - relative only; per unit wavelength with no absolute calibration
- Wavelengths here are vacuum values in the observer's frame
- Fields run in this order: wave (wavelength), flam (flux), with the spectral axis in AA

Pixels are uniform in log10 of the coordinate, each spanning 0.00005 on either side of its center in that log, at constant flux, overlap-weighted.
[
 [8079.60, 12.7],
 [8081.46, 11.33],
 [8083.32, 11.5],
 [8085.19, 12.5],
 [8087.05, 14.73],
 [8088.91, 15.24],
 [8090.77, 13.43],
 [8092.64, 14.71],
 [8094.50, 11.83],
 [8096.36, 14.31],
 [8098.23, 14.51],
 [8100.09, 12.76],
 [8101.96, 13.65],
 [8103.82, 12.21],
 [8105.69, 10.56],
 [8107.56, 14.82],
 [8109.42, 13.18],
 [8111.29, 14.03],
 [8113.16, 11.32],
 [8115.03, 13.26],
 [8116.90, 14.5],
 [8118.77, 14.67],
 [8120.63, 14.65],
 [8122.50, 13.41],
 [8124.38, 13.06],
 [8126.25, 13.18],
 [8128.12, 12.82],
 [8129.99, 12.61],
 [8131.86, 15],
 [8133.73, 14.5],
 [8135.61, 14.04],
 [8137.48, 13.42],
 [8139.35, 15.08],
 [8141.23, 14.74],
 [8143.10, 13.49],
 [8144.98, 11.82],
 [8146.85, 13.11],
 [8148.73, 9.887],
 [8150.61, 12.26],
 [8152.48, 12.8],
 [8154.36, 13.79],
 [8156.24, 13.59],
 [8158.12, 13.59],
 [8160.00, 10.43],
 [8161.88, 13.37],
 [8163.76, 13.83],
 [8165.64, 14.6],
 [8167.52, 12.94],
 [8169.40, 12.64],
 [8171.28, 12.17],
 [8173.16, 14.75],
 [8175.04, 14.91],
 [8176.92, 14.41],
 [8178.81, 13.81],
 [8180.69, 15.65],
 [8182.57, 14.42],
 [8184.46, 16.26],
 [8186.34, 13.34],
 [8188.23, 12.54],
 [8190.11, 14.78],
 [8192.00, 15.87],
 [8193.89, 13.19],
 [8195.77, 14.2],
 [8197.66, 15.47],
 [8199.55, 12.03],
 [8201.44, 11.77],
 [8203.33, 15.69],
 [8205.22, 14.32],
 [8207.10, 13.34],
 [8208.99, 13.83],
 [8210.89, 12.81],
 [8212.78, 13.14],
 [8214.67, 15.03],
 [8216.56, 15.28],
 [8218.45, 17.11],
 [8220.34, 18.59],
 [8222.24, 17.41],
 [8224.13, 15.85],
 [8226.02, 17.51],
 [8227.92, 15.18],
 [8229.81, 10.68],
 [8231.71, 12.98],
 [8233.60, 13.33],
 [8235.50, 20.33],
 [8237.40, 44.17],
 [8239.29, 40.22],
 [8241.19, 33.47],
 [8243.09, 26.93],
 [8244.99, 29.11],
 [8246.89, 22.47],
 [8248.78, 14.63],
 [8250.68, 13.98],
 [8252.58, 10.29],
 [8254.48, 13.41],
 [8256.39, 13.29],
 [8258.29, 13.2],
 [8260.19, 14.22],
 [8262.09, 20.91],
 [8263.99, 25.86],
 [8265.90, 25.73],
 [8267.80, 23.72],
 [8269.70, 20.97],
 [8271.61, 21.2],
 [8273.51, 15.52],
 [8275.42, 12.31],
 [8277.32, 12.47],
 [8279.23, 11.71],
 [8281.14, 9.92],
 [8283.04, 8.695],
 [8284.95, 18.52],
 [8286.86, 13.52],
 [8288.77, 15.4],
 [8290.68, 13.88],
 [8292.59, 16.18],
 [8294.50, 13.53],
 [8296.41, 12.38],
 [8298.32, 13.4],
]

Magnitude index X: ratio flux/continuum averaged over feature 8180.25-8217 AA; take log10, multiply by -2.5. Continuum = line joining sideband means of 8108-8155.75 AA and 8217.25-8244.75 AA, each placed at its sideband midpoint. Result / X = 0.32 mag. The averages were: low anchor 13.4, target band 14.1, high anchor 21.8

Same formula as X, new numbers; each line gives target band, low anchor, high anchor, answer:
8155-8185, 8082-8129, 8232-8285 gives 0.161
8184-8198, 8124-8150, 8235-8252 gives 0.376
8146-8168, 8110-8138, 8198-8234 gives 0.091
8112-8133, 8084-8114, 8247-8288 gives 0.017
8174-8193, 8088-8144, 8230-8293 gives 0.101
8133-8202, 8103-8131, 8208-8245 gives 0.192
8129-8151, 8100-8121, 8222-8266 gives 0.110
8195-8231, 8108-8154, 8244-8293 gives 0.045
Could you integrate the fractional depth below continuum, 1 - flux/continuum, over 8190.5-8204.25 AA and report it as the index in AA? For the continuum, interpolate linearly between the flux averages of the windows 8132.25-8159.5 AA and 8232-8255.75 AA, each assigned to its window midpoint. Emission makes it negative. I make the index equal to 3.3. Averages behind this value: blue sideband 13.3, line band 14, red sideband 23.1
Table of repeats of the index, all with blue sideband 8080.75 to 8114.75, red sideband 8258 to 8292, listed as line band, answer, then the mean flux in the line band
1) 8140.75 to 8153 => 1.4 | 12.5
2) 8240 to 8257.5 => -4.2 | 19.9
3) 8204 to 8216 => 1.2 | 13.8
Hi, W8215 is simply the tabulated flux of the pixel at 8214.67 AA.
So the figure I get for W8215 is 15.03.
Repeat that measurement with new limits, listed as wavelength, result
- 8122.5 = 13.41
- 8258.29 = 13.2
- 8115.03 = 13.26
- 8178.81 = 13.81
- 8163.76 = 13.83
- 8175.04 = 14.91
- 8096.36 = 14.31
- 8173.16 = 14.75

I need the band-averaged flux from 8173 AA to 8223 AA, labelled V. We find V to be 14.6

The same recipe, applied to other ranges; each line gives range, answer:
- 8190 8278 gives 17.9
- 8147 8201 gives 13.6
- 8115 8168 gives 13.4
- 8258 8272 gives 21.1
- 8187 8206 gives 14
